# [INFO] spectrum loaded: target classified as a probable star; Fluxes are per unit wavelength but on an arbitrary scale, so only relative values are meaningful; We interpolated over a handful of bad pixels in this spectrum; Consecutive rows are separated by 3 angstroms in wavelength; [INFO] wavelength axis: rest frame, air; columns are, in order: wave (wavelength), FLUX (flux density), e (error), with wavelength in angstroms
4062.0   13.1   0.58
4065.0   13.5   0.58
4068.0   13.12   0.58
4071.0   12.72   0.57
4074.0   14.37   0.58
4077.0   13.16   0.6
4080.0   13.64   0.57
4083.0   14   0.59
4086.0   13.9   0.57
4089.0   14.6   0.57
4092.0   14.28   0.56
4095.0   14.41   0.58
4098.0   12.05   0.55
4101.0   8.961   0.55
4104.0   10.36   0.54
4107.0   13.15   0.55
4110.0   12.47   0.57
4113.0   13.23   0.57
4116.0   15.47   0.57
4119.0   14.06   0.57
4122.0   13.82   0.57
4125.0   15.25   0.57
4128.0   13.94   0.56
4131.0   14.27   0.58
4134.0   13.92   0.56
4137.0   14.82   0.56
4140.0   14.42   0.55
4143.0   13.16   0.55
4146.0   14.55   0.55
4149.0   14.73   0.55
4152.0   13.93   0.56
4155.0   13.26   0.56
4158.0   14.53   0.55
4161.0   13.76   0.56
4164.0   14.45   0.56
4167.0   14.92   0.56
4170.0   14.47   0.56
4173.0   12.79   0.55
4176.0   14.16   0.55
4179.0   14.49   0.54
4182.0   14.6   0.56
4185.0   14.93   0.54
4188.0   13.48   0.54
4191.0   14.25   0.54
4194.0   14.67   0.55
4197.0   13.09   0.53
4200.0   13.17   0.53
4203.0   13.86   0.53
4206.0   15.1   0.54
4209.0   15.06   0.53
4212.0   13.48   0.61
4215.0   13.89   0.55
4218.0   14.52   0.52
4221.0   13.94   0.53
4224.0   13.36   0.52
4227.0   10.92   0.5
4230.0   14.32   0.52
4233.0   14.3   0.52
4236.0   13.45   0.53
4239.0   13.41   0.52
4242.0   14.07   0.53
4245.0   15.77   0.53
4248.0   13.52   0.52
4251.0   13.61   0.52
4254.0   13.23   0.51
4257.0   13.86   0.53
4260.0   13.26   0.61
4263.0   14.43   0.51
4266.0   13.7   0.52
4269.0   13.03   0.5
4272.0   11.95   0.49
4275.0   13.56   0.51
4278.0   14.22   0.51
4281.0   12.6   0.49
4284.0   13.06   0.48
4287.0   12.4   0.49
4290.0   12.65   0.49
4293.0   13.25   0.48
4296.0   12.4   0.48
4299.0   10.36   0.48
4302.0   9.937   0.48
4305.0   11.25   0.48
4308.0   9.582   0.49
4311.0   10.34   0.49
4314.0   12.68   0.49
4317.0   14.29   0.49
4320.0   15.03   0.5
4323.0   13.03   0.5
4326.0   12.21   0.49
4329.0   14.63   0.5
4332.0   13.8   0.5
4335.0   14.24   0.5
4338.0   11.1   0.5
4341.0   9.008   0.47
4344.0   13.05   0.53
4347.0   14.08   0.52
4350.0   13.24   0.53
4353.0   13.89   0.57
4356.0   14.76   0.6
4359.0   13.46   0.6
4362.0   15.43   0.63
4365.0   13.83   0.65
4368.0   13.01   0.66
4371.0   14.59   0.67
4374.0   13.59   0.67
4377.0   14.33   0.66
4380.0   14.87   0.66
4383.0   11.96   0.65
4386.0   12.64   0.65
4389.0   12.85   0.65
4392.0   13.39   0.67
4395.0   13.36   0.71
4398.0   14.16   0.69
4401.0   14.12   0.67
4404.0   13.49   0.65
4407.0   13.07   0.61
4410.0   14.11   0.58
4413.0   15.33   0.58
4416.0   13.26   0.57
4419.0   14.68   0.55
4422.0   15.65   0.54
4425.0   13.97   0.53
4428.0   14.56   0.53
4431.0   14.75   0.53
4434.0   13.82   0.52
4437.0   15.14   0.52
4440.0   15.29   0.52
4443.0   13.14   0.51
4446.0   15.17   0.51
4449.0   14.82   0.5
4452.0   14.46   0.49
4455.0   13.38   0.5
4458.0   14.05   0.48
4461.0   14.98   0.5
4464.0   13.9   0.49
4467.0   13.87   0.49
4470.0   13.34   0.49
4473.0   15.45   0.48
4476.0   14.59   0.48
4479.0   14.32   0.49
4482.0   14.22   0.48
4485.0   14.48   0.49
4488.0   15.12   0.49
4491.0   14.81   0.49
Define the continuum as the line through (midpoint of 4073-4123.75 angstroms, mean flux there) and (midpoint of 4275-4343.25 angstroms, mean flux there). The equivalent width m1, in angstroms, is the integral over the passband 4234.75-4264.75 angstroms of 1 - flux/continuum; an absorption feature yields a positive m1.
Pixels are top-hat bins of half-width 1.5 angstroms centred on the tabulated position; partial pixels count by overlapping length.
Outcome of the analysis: -2.87 angstroms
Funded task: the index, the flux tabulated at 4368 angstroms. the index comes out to 13.01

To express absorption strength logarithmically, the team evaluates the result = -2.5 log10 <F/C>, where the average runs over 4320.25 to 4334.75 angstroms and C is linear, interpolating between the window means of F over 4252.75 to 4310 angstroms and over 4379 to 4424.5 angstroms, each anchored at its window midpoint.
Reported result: -0.05 mag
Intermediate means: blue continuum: 12.5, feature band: 13.6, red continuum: 13.8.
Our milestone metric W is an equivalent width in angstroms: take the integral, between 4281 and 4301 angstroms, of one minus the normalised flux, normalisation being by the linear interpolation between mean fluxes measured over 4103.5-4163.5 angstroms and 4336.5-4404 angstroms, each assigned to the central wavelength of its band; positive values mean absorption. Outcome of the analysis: 1.9 angstroms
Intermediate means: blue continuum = 13.9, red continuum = 13.4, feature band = 12.3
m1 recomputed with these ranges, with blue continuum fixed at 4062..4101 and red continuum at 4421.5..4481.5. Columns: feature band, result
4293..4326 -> 4.9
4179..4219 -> -1.2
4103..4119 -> 0.5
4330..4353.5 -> 2.2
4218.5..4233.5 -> 0.5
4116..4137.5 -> -1.3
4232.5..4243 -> 0.1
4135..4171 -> -1.6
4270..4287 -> 1.1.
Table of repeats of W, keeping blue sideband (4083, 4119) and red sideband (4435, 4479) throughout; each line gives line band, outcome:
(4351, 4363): -0.2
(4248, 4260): 0.1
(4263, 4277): 0.5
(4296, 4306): 2.2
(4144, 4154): -0.8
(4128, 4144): -1.1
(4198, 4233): -0.8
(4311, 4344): 2.4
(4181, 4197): -1.0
